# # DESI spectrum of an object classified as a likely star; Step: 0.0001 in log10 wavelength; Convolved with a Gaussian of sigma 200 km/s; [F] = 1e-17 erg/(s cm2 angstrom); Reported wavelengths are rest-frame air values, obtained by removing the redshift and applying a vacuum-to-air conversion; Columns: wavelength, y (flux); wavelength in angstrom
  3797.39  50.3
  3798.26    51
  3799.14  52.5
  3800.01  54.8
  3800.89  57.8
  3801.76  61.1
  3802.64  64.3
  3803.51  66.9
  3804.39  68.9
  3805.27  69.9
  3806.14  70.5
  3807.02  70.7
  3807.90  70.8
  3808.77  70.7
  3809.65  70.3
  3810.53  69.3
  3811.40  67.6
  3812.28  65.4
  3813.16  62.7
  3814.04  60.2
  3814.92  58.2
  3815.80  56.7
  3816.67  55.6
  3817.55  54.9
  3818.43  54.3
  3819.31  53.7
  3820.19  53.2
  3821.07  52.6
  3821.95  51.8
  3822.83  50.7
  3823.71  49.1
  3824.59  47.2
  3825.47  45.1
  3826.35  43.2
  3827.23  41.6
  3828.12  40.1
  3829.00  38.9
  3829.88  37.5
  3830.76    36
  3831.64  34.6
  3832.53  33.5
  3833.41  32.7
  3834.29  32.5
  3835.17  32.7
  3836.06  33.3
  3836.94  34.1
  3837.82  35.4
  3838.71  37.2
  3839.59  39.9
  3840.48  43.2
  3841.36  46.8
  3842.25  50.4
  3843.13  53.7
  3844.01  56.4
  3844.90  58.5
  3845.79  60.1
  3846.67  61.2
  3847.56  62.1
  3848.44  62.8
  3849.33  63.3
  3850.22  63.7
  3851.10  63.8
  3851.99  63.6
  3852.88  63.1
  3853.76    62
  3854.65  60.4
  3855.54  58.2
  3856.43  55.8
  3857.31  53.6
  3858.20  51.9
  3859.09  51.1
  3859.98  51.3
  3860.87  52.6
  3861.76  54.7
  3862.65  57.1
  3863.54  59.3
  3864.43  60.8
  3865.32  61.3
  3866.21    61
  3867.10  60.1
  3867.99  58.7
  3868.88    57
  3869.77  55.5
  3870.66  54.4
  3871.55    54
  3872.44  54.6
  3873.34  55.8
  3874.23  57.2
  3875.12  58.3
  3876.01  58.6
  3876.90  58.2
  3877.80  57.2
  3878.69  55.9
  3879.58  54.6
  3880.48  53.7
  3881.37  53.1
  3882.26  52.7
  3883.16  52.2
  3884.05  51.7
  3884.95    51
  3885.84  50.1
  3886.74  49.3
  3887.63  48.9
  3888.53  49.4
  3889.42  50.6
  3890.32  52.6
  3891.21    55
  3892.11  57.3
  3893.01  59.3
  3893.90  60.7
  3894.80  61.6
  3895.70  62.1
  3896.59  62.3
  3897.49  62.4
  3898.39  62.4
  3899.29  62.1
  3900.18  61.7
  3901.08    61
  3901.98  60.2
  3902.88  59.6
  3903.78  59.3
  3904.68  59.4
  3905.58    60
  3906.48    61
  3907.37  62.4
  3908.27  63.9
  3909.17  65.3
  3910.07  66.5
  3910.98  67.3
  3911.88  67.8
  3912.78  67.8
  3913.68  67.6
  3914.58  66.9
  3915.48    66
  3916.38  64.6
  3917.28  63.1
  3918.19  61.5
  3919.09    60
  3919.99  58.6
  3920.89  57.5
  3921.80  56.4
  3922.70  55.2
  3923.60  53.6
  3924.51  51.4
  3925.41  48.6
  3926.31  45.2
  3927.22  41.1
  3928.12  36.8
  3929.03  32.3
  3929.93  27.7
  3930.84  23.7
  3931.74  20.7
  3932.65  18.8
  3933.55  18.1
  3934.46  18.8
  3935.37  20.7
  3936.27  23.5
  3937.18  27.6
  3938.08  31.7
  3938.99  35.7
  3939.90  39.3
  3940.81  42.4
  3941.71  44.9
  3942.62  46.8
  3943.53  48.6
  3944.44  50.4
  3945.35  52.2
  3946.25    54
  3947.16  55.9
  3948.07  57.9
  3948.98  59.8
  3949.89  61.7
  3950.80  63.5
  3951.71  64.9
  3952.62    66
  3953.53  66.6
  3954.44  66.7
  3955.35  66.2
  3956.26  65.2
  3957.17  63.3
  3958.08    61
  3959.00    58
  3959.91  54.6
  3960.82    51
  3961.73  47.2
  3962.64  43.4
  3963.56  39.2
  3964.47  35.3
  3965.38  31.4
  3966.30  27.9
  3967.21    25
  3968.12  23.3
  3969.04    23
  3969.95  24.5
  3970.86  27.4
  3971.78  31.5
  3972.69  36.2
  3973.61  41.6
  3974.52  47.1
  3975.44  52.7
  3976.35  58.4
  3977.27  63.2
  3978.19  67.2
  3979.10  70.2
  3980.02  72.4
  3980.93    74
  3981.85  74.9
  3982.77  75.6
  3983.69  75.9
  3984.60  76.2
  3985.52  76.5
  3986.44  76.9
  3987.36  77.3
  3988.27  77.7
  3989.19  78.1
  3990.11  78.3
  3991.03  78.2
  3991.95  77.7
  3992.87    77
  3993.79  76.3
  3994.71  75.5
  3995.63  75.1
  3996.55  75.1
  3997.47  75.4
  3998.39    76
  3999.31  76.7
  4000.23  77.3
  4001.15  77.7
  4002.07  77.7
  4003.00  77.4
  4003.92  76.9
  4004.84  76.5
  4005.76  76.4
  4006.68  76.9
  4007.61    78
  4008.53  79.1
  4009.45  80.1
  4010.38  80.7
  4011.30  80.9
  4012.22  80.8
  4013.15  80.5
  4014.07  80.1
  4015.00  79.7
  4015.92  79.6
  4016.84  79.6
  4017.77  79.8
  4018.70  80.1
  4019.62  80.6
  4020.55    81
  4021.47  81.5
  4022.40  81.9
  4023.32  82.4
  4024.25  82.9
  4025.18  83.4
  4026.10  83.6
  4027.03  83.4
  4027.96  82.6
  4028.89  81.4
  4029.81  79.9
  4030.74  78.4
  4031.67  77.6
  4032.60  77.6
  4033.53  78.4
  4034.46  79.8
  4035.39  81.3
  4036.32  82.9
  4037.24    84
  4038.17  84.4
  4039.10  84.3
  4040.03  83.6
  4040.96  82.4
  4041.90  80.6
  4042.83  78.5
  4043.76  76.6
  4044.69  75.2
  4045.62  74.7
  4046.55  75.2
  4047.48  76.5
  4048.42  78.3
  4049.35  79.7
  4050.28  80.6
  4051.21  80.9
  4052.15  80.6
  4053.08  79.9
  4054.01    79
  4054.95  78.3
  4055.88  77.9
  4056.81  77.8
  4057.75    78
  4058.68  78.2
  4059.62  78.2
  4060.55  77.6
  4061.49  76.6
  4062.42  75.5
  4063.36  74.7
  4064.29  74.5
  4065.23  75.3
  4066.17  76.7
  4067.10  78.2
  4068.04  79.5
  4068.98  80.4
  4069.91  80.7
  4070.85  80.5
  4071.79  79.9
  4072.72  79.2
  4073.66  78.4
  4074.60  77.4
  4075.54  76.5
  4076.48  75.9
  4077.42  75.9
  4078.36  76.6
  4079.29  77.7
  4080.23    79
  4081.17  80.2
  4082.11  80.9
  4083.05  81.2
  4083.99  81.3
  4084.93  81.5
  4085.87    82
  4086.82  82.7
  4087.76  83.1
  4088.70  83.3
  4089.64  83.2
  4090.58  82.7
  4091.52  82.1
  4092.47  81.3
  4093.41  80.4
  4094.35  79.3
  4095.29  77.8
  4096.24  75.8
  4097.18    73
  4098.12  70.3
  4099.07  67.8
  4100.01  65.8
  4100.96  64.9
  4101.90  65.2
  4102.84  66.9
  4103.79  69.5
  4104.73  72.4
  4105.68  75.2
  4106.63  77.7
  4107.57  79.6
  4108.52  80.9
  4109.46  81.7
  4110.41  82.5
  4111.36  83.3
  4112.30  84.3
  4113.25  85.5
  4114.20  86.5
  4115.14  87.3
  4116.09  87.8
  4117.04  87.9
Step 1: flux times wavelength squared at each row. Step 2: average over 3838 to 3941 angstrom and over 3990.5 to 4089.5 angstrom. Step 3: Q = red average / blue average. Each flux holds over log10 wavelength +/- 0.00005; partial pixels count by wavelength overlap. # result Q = 1.6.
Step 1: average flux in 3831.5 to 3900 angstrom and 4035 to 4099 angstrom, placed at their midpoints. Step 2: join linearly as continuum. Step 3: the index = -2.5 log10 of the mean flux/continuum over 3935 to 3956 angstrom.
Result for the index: 0.27 mag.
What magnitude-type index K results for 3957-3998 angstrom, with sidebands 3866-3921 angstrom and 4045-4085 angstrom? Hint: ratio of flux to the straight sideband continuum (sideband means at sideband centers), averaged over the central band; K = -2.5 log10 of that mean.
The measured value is 0.174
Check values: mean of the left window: 58.7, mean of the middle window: 58.4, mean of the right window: 78.2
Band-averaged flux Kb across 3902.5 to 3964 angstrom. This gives 51.5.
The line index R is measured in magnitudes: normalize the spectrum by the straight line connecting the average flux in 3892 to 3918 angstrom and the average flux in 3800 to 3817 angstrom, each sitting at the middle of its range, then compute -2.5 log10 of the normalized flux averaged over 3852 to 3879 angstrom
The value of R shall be 0.119 mag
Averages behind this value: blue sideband 64.9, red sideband 62.9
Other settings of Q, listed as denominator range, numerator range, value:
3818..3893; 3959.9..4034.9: 1.43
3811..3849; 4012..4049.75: 1.84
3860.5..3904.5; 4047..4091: 1.53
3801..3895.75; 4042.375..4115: 1.61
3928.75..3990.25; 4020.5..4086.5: 1.67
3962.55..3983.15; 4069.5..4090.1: 1.82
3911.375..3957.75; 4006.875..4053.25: 1.70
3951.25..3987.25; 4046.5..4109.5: 1.51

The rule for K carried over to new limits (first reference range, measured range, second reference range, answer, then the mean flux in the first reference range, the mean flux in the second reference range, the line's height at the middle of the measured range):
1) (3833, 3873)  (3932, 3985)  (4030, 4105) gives 0.329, 53.3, 78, 65.4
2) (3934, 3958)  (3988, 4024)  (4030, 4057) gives -0.155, 50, 79.5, 68.1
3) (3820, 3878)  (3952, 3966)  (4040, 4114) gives 0.184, 51.5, 78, 64.3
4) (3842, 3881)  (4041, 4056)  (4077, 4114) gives -0.065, 57.7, 77.9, 73.8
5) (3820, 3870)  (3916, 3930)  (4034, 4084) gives 0.183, 50.7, 78.8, 60.9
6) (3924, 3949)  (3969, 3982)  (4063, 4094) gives -0.033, 38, 79.5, 49.4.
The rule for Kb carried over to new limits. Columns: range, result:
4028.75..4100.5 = 78.7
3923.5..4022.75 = 58.9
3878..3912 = 58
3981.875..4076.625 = 78.7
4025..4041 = 81.6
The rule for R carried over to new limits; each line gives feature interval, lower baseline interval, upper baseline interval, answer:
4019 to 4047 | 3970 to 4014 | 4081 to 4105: -0.10 mag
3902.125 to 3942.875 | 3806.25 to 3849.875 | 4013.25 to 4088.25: 0.27 mag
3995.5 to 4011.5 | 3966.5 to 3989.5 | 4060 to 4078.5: -0.23 mag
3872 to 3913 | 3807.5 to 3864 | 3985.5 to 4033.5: 0.05 mag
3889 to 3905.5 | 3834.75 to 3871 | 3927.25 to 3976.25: -0.21 mag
